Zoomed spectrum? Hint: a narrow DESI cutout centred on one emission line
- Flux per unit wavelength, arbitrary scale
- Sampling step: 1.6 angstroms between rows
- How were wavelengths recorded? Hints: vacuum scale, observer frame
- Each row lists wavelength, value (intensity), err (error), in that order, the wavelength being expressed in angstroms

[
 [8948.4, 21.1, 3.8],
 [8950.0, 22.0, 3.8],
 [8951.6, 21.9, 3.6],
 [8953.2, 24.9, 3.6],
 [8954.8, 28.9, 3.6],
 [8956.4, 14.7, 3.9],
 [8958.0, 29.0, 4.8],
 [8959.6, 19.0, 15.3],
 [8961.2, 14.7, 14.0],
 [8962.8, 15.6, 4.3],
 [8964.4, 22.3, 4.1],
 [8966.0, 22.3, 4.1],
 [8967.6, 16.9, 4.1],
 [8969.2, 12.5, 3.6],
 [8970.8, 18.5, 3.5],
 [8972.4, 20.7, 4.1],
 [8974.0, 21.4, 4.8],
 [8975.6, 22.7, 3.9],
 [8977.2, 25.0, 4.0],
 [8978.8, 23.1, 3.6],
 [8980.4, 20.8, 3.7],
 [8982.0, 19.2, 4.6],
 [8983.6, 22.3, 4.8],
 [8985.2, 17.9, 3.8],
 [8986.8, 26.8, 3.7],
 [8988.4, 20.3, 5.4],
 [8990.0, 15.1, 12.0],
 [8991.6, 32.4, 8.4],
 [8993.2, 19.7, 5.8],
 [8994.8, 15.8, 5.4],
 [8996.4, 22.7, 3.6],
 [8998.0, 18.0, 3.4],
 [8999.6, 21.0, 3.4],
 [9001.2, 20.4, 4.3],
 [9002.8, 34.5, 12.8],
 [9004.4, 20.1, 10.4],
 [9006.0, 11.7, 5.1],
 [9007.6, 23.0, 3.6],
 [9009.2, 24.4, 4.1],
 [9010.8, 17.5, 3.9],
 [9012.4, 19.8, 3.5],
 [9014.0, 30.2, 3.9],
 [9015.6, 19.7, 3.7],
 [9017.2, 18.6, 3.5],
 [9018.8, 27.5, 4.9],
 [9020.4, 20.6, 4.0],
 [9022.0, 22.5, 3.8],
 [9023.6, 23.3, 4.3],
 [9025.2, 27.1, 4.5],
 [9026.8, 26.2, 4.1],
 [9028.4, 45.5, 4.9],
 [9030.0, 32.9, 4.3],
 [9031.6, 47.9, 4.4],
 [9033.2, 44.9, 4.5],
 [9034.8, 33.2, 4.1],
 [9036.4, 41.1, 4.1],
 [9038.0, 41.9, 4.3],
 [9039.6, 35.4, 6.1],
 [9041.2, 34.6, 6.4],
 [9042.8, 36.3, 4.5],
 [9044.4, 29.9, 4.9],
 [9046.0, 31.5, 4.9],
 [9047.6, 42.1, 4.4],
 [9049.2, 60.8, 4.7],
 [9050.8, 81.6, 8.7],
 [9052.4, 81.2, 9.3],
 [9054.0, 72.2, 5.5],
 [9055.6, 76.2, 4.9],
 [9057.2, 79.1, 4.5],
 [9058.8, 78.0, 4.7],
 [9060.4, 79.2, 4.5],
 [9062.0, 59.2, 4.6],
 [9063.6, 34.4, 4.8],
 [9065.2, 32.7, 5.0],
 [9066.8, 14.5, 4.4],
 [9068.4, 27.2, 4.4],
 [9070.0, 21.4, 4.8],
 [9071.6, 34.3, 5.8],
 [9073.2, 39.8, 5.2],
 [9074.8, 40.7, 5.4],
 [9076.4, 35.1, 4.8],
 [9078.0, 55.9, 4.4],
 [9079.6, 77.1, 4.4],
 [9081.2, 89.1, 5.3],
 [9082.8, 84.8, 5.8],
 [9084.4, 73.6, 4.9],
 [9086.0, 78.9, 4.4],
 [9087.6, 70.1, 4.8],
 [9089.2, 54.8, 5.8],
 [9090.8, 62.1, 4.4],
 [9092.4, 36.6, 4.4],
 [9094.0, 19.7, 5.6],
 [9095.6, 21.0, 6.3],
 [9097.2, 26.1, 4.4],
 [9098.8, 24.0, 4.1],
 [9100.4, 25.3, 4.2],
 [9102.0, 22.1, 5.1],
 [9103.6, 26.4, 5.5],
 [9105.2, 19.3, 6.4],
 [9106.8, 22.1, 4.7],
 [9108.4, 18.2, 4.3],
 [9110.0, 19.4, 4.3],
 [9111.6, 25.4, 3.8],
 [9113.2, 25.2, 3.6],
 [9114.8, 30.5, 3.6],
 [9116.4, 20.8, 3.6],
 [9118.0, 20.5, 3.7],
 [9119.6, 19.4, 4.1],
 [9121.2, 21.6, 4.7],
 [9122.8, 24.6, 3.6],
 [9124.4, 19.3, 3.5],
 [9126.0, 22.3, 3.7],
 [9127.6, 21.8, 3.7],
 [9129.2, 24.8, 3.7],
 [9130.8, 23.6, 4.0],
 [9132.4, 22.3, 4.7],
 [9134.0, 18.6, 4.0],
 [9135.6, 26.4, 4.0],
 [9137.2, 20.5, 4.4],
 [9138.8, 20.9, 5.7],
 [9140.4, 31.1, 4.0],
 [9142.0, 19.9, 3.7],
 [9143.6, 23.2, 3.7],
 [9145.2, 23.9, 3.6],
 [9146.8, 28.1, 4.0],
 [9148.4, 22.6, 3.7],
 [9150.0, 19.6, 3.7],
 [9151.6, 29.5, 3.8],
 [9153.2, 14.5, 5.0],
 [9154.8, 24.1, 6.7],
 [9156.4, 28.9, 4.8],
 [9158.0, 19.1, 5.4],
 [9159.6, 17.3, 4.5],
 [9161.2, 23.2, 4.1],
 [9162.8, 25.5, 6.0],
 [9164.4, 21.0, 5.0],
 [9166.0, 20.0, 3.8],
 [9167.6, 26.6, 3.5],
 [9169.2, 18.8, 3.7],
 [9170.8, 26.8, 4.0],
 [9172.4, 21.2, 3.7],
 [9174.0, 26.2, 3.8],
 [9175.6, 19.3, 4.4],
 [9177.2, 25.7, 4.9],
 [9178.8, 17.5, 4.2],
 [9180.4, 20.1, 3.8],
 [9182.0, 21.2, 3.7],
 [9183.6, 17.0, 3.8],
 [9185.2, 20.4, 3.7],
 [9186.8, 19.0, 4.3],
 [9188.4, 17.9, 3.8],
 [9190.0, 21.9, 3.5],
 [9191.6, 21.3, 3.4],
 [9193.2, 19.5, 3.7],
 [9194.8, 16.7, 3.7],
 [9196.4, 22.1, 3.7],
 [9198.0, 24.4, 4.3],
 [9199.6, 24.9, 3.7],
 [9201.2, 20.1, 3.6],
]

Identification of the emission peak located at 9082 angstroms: [N II] 6583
